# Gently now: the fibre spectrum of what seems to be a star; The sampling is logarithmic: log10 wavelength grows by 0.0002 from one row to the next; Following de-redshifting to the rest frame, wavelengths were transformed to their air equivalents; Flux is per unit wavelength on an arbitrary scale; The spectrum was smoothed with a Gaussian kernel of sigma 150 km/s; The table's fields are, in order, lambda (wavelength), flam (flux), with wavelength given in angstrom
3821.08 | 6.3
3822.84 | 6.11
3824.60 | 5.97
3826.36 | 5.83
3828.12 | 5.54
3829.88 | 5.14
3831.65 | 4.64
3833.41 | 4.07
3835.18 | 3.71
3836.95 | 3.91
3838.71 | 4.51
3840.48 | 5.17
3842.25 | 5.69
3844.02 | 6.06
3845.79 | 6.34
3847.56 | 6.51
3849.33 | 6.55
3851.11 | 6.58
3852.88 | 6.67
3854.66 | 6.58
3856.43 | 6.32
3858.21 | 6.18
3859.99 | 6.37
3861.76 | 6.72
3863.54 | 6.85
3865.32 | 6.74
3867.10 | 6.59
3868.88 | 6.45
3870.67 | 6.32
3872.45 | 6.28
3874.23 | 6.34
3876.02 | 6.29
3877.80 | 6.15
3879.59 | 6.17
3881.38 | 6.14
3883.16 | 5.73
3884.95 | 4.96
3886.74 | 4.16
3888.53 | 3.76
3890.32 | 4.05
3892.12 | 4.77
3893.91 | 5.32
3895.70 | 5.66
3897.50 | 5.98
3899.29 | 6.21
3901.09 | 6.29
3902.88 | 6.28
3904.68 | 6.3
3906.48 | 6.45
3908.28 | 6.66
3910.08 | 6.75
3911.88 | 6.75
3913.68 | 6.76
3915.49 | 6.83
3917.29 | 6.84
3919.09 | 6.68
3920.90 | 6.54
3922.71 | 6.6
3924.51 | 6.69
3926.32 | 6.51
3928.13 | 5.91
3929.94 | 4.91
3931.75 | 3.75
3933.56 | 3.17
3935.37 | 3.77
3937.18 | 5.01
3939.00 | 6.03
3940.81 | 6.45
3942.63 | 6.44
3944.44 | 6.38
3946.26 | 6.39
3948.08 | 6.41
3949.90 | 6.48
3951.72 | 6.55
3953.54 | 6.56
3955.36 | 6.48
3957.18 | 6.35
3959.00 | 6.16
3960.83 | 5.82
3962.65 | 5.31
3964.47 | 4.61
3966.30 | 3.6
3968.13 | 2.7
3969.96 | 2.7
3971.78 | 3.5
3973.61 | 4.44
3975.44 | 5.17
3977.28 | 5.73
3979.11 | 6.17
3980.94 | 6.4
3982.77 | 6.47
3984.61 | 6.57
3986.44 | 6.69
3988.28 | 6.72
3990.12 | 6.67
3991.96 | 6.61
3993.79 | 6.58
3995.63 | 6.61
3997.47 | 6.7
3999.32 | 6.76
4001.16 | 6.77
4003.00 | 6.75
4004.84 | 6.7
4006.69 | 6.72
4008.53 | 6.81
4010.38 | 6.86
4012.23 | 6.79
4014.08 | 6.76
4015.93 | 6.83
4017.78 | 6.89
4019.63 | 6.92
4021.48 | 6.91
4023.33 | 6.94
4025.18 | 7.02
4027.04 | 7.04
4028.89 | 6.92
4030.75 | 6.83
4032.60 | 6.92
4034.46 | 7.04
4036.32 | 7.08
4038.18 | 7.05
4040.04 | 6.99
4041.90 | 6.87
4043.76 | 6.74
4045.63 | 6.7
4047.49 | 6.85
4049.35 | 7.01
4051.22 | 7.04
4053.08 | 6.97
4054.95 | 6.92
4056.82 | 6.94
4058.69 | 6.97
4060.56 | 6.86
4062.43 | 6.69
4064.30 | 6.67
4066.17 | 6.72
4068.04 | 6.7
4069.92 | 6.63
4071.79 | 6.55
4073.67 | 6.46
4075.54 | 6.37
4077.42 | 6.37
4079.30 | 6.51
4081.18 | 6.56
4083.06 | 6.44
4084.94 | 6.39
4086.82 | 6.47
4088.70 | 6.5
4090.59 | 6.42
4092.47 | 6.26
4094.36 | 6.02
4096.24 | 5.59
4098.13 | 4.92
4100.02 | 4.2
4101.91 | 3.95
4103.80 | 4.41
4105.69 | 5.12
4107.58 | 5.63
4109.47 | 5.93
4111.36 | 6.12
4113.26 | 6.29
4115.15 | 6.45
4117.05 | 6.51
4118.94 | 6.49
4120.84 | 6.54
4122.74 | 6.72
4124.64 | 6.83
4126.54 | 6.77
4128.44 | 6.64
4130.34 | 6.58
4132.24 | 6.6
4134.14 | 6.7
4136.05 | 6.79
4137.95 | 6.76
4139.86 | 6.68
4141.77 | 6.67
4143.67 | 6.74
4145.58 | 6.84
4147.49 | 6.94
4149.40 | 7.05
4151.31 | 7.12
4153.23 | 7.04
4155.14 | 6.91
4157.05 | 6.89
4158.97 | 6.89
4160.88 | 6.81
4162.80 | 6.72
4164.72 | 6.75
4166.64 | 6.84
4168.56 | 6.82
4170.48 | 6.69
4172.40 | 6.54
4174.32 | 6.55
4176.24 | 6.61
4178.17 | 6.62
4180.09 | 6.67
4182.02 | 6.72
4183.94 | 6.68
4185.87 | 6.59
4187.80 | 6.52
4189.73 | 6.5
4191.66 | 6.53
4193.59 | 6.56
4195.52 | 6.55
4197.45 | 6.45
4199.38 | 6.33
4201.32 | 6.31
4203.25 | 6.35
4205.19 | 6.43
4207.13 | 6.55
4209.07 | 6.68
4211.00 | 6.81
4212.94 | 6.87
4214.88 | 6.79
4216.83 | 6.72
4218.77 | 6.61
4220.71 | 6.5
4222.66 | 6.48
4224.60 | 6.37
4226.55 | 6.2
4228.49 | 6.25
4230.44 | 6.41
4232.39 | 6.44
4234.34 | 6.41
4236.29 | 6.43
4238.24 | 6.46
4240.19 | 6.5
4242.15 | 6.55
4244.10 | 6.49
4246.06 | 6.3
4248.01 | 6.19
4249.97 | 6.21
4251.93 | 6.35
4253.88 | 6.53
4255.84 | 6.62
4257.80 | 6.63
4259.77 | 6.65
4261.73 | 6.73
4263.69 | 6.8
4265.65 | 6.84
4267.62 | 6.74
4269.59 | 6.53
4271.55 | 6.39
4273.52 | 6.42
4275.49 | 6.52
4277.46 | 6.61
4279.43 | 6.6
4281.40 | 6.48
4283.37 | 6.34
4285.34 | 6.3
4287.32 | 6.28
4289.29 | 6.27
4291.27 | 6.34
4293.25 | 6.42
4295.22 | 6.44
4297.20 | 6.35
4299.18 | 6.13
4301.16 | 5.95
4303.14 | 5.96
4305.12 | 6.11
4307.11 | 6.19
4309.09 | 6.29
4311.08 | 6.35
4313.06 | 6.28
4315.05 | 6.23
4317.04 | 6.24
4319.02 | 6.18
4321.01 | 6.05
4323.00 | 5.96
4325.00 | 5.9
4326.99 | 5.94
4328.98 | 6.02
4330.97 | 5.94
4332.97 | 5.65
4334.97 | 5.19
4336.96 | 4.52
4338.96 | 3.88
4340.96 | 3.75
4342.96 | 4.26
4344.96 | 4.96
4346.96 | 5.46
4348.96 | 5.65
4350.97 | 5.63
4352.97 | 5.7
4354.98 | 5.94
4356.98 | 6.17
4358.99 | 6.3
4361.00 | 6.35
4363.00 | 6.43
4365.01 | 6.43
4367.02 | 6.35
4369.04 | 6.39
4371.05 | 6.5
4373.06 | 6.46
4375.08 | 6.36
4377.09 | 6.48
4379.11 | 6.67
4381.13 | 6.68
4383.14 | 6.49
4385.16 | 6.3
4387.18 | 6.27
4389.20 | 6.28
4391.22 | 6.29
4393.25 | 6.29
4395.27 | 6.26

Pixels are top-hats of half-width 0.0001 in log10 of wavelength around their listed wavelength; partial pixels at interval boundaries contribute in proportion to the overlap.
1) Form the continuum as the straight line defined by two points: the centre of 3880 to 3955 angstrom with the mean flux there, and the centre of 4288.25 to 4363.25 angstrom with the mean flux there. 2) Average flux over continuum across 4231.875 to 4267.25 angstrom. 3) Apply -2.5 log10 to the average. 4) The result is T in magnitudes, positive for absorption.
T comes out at -0.121 mag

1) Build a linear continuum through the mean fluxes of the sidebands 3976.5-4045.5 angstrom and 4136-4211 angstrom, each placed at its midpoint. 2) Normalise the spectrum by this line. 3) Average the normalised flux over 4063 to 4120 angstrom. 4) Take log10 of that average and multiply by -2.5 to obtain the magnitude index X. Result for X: 0.11 mag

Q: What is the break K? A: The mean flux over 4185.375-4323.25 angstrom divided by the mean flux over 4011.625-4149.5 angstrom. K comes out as 1.0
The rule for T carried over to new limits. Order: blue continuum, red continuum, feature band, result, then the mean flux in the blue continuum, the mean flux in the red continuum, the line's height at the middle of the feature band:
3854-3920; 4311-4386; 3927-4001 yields 0.075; 6.1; 5.89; 6.06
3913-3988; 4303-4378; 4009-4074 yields -0.198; 5.68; 5.85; 5.72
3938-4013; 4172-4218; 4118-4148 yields -0.047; 6.01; 6.58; 6.42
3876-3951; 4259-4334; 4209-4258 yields -0.045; 5.84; 6.3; 6.22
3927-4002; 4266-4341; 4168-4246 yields -0.099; 5.67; 6.08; 5.96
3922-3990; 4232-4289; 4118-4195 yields -0.092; 5.57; 6.49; 6.18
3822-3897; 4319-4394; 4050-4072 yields -0.178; 5.71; 5.89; 5.79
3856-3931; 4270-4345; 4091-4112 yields 0.138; 6.1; 5.95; 6.02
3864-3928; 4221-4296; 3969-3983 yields 0.229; 6.09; 6.46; 6.17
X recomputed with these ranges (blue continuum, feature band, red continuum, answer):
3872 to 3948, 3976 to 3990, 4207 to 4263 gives -0.067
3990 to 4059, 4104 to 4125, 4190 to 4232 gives 0.090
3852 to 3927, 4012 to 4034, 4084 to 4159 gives -0.110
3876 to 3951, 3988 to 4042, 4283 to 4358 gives -0.172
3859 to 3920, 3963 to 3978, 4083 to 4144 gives 0.437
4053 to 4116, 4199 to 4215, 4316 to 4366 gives -0.115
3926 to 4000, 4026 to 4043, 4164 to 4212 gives -0.171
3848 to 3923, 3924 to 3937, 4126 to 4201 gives 0.261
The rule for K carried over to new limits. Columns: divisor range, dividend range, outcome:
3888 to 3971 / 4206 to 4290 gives 1.14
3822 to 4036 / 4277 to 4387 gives 1.00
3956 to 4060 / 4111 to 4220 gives 1.05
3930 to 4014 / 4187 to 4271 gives 1.12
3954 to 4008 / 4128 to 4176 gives 1.16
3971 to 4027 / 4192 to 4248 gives 1.00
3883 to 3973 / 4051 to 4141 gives 1.13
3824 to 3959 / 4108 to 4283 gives 1.12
